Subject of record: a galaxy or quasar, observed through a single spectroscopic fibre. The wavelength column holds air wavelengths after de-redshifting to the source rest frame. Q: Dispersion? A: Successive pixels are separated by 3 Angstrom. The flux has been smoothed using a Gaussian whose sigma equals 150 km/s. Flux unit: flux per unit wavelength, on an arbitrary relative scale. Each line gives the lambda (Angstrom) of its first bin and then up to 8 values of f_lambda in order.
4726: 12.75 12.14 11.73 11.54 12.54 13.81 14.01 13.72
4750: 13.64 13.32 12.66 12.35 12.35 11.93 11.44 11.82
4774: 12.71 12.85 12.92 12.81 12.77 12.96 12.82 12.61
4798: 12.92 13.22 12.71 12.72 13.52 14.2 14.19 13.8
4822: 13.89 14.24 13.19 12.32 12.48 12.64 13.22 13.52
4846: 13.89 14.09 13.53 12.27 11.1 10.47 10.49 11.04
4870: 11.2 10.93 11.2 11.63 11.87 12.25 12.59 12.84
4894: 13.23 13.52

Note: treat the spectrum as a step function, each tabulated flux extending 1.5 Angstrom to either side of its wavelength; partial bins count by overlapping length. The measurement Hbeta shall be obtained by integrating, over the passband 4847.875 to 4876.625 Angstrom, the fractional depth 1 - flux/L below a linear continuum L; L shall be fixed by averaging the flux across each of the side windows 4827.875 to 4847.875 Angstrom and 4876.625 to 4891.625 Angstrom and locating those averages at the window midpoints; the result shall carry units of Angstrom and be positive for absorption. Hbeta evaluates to 2.2 Angstrom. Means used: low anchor 13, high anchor 12.1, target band 11.6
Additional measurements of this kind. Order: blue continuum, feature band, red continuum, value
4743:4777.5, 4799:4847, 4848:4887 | -4.93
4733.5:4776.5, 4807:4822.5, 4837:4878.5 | -1.84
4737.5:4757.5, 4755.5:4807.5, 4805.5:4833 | 3.47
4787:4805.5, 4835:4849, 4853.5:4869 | -2.13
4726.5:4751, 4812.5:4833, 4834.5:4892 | -2.07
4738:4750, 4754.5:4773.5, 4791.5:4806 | 1.76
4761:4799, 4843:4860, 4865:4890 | -1.59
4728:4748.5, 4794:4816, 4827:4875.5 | -1.31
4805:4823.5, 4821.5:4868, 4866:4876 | -1.29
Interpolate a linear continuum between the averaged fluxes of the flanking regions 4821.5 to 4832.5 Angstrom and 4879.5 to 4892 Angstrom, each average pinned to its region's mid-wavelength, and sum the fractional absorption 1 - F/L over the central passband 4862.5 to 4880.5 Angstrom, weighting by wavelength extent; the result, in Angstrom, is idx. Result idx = 2.1 Angstrom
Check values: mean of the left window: 13.4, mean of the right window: 12.3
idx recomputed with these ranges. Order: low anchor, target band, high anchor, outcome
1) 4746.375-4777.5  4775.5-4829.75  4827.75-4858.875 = -2.0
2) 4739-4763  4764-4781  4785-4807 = 1.0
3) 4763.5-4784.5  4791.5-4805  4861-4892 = -0.8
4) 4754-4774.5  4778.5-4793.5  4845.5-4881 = -1.0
